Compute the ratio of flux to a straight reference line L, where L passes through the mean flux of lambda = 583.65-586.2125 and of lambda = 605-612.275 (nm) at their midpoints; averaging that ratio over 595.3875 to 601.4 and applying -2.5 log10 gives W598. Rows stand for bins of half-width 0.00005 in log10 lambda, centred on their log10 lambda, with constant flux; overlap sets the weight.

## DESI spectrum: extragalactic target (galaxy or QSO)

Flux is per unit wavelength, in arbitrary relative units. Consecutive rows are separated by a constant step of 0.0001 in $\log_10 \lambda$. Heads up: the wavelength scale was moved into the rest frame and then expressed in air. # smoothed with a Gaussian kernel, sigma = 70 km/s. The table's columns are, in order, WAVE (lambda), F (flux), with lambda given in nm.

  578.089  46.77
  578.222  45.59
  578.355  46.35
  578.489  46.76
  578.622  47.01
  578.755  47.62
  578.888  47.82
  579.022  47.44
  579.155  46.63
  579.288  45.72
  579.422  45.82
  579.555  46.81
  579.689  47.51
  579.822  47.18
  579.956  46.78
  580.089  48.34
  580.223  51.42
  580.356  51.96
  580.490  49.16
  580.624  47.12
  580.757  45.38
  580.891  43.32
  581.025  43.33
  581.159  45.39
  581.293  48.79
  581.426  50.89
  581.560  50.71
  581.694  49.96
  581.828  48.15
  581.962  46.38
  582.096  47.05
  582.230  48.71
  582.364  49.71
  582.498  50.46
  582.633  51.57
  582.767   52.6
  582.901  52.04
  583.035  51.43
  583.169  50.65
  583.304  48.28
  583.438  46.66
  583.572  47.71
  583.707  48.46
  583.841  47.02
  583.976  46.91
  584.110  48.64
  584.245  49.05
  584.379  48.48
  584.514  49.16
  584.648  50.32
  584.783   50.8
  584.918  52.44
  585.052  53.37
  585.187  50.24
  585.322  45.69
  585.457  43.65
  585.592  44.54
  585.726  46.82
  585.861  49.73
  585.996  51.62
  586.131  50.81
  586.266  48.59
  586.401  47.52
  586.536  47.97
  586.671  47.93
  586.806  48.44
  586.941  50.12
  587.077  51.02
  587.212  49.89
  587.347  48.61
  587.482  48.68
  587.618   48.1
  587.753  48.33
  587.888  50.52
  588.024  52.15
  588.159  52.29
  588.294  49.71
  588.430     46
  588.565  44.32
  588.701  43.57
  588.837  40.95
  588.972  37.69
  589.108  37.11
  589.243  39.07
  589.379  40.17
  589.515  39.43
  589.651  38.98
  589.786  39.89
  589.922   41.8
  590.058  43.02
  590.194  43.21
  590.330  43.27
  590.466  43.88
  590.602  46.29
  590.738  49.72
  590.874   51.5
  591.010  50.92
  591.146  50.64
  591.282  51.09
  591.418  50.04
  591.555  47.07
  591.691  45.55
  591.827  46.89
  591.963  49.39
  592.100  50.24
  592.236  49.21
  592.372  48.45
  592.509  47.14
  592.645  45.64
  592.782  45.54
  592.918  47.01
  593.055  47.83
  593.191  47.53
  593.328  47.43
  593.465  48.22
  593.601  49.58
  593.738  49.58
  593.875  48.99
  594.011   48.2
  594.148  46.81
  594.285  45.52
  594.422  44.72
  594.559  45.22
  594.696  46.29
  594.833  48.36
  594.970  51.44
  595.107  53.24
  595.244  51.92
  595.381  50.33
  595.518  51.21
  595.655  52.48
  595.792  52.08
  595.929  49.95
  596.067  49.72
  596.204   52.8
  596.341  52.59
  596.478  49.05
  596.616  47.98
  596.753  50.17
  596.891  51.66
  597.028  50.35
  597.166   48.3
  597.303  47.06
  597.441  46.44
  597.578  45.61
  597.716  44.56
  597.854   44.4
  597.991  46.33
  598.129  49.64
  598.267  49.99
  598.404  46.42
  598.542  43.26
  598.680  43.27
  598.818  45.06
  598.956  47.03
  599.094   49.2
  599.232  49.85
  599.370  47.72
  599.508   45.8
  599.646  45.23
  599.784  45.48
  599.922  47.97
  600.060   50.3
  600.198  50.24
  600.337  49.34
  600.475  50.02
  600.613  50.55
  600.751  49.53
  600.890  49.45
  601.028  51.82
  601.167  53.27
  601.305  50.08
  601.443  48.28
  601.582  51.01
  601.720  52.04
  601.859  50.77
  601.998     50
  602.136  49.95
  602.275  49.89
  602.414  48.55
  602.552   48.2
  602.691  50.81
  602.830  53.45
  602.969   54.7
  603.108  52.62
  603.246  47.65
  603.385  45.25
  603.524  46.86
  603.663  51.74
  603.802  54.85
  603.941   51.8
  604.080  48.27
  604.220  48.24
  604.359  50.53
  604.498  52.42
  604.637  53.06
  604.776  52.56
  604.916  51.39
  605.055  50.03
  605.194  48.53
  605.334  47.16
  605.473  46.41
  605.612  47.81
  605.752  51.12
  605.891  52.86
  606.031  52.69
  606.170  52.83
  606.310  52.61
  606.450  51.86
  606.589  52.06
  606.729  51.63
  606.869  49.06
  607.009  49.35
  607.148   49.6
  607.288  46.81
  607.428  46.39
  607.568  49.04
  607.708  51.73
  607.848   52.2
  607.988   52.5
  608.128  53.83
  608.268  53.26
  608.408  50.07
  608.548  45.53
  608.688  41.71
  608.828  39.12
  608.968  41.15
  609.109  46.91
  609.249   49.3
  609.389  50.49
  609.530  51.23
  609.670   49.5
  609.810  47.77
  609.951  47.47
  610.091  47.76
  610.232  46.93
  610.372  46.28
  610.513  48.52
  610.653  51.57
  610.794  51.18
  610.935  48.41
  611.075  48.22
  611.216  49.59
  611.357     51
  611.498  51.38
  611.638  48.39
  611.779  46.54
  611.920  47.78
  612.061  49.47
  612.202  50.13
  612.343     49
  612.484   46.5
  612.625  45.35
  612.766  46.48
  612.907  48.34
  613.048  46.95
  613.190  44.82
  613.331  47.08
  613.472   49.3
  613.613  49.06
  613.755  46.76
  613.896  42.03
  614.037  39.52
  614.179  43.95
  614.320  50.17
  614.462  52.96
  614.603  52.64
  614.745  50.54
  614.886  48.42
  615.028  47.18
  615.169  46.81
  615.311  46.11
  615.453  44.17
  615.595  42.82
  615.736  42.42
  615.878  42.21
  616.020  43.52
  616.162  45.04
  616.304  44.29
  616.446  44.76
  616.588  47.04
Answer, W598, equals 0.01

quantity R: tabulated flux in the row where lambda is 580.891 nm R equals 43.32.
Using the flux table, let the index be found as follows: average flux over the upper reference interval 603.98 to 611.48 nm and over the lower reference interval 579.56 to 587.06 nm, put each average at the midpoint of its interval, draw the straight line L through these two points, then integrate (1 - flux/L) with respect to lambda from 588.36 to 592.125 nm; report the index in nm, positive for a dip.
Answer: 0.33 nm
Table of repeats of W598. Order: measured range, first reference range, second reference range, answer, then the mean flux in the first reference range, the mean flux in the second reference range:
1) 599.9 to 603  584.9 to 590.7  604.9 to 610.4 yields -0.05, 46.2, 49.1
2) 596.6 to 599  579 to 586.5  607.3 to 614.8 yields 0.03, 48.5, 48.2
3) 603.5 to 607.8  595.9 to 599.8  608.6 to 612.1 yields -0.06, 47.8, 47.9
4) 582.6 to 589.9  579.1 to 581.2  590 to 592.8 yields 0.00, 47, 47.6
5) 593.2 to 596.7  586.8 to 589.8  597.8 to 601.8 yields -0.05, 45.5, 48.4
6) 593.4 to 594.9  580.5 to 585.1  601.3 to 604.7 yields 0.05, 48.8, 50.4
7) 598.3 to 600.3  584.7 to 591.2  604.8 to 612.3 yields 0.02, 46.7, 49.2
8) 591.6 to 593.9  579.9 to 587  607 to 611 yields 0.02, 48.7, 48.5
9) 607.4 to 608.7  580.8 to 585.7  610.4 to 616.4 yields -0.06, 48.7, 47.3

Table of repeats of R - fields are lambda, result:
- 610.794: 51.18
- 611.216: 49.59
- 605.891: 52.86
